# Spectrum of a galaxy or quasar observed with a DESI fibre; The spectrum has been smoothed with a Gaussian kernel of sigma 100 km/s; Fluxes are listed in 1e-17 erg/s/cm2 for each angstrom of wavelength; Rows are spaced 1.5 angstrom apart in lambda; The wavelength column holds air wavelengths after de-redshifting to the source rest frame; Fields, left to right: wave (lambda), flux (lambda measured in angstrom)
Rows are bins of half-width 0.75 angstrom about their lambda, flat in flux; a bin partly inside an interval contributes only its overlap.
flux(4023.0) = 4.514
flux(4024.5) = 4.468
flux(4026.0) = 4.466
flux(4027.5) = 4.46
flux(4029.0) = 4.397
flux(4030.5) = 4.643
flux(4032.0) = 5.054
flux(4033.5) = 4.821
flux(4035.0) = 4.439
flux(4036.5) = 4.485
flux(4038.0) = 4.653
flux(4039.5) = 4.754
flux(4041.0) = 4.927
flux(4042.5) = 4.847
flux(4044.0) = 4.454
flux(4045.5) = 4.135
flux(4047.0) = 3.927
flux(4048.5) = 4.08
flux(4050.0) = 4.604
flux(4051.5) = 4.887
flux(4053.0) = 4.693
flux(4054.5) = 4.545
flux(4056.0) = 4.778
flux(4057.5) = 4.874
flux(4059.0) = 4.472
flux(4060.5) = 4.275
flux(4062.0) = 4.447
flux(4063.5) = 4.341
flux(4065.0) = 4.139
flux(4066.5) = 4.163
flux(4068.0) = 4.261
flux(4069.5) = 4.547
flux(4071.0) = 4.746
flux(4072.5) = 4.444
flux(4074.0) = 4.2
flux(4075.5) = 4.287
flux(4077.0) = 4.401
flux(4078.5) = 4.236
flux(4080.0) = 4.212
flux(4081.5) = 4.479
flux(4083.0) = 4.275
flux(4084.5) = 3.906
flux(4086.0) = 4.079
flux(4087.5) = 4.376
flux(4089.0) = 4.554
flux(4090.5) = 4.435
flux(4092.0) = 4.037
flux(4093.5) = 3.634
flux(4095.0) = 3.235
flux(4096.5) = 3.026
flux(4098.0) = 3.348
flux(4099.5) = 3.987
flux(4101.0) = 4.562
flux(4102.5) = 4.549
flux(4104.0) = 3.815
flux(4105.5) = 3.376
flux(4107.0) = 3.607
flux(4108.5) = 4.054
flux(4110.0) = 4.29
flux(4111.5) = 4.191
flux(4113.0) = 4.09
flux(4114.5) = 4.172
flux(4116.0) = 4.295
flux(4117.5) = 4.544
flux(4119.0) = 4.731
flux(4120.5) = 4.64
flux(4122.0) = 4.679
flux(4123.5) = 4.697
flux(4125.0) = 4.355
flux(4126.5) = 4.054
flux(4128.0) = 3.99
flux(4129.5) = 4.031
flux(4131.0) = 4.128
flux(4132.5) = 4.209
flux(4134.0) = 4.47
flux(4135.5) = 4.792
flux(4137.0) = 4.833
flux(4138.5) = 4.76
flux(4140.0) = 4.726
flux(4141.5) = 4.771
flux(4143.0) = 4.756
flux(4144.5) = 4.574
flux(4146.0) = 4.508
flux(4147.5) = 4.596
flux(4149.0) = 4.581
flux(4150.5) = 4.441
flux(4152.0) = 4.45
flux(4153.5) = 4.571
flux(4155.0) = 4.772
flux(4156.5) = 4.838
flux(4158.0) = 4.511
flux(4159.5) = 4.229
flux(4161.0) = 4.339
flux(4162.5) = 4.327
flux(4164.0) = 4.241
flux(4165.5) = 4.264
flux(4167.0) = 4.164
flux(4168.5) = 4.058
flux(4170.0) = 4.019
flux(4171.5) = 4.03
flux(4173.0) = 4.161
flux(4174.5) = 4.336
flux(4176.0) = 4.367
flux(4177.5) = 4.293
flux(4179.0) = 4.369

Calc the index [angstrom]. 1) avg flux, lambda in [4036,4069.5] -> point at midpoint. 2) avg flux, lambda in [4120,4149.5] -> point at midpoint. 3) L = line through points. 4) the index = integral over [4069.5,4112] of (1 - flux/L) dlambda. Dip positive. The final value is 3.84 angstrom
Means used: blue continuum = 4.49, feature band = 4.09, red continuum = 4.51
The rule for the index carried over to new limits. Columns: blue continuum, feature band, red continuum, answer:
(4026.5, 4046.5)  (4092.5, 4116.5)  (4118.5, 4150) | 3.5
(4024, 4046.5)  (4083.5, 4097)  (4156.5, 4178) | 1.6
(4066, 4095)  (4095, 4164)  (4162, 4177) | -1.7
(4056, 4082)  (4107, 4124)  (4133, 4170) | 0.4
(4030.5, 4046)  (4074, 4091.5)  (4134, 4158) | 1.4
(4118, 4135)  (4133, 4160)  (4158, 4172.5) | -2.1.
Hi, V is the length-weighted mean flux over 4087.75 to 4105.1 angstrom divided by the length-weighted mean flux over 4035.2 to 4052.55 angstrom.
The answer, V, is 0.87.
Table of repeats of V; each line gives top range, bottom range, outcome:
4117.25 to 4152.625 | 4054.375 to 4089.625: 1.03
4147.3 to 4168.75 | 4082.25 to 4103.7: 1.11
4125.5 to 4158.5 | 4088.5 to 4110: 1.16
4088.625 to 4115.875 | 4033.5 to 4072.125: 0.88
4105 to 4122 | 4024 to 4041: 0.91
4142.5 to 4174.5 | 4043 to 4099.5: 1.03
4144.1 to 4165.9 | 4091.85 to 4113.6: 1.17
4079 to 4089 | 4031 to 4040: 0.90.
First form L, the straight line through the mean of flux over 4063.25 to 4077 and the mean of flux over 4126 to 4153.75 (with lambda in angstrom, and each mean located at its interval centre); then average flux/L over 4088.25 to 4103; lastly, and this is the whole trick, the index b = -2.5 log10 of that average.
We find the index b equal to 0.124 mag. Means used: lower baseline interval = 4.35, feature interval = 3.93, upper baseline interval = 4.49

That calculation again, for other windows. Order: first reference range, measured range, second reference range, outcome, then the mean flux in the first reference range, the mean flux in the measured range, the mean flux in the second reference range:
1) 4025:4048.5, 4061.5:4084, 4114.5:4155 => 0.05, 4.55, 4.34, 4.51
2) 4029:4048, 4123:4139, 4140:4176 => 0.02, 4.58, 4.38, 4.42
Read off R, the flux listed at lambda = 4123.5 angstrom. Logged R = 4.697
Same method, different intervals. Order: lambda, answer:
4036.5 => 4.485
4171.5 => 4.03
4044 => 4.454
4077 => 4.401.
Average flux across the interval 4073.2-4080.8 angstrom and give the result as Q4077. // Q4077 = 4.27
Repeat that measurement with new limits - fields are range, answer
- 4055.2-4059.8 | 4.7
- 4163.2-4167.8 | 4.22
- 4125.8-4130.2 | 4.02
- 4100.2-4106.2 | 4.08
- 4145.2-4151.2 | 4.53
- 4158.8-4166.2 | 4.28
